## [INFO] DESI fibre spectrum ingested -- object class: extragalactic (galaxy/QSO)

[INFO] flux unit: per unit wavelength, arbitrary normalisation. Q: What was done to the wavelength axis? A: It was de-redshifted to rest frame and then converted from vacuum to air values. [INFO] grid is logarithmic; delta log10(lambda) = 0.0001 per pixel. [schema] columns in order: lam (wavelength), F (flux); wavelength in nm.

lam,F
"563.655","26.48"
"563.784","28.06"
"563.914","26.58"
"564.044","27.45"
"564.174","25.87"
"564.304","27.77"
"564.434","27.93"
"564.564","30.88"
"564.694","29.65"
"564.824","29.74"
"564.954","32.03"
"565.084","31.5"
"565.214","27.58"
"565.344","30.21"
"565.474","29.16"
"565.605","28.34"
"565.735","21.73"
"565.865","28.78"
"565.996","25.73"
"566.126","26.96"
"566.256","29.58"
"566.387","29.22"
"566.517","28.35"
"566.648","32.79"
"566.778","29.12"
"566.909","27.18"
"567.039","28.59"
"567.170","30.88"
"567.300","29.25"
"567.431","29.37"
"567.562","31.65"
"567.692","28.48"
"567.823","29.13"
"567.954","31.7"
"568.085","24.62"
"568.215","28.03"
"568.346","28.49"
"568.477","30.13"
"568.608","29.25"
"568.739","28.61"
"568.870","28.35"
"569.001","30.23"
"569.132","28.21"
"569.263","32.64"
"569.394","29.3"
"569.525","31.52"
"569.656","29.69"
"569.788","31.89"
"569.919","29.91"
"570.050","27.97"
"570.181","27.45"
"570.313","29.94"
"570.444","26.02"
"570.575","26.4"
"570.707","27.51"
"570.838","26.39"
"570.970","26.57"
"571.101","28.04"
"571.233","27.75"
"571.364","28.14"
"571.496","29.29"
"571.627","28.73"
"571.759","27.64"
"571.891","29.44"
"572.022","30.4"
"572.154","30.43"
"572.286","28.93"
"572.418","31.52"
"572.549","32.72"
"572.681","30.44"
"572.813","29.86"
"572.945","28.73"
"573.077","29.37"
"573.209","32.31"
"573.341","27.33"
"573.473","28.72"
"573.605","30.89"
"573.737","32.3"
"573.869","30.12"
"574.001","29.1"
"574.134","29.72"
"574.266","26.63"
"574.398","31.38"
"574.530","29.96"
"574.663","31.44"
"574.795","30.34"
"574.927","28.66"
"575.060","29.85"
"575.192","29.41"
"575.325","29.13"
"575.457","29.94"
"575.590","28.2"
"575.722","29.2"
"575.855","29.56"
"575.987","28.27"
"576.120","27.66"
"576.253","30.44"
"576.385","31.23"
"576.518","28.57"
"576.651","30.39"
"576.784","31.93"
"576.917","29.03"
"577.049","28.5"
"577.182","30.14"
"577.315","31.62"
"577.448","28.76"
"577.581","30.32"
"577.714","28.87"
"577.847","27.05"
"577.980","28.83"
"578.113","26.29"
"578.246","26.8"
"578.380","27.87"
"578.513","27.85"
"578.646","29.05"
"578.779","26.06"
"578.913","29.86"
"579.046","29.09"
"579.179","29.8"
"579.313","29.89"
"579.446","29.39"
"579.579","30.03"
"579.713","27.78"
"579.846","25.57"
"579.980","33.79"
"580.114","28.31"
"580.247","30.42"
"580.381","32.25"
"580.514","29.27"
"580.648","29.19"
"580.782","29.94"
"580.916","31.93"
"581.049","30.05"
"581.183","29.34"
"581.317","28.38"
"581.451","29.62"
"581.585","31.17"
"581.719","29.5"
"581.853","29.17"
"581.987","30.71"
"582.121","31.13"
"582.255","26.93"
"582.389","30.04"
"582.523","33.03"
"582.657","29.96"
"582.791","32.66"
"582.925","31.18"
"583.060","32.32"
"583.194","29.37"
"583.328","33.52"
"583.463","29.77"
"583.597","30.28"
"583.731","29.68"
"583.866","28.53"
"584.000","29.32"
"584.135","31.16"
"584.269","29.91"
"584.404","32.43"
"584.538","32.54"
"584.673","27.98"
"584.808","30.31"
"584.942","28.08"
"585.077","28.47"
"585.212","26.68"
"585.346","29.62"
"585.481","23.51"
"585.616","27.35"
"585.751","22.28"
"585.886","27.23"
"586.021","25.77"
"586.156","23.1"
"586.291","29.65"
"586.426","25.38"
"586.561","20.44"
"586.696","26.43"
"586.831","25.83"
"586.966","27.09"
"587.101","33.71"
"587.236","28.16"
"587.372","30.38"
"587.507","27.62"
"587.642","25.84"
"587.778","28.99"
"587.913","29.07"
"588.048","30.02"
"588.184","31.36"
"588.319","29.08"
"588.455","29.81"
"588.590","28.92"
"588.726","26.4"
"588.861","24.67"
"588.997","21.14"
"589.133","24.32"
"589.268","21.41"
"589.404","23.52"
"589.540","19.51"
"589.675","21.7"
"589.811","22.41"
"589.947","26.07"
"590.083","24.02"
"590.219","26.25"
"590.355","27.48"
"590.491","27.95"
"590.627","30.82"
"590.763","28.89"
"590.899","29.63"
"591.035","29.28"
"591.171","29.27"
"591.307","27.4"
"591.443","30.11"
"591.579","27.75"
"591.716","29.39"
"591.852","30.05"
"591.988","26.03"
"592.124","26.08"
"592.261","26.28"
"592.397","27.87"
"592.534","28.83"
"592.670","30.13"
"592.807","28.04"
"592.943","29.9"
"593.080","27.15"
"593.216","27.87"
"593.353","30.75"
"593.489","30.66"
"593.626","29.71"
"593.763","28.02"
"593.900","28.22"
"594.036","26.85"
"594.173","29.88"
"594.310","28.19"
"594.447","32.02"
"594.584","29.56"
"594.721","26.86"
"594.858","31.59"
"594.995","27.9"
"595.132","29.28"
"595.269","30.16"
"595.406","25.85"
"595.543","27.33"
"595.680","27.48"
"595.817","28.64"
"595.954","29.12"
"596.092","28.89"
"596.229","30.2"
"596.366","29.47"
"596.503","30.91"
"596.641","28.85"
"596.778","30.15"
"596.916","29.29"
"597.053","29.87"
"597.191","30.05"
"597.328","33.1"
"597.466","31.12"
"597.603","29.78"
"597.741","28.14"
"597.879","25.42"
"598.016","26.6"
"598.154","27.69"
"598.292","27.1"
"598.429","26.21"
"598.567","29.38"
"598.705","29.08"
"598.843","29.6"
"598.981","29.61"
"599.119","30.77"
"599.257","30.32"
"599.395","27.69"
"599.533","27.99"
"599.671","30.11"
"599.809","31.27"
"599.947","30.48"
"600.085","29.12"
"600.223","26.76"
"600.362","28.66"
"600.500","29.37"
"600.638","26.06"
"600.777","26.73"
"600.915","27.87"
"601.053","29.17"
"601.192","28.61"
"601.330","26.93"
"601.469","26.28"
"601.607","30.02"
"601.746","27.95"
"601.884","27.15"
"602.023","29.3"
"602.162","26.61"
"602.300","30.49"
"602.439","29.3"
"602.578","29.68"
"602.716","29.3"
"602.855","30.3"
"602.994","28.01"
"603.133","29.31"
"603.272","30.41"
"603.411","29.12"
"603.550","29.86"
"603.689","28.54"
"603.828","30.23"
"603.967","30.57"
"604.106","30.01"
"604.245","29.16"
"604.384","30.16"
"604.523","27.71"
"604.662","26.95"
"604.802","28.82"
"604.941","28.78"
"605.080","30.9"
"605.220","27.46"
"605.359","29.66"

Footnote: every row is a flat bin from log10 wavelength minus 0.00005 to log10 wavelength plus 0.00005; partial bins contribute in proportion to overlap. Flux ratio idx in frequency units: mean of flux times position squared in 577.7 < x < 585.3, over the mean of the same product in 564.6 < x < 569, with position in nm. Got 1.1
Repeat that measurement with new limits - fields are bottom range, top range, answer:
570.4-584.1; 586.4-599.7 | 1.01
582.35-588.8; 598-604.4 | 1.06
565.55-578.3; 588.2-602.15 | 1.05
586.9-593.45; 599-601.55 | 1.08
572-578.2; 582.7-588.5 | 1.00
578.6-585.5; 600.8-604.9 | 1.04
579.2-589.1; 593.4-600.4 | 1.05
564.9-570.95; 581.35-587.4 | 1.06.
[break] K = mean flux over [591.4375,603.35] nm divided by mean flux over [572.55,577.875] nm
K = 1.0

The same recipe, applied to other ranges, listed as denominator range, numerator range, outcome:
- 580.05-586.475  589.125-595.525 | 0.94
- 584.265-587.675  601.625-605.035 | 1.06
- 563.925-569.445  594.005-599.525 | 1.00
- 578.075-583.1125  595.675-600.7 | 0.98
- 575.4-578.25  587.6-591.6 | 0.92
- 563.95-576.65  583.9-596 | 0.95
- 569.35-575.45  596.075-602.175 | 0.98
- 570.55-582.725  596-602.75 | 0.98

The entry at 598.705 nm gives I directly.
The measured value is 29.08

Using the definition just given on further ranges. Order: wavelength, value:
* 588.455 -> 29.81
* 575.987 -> 28.27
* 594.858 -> 31.59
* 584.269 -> 29.91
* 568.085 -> 24.62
